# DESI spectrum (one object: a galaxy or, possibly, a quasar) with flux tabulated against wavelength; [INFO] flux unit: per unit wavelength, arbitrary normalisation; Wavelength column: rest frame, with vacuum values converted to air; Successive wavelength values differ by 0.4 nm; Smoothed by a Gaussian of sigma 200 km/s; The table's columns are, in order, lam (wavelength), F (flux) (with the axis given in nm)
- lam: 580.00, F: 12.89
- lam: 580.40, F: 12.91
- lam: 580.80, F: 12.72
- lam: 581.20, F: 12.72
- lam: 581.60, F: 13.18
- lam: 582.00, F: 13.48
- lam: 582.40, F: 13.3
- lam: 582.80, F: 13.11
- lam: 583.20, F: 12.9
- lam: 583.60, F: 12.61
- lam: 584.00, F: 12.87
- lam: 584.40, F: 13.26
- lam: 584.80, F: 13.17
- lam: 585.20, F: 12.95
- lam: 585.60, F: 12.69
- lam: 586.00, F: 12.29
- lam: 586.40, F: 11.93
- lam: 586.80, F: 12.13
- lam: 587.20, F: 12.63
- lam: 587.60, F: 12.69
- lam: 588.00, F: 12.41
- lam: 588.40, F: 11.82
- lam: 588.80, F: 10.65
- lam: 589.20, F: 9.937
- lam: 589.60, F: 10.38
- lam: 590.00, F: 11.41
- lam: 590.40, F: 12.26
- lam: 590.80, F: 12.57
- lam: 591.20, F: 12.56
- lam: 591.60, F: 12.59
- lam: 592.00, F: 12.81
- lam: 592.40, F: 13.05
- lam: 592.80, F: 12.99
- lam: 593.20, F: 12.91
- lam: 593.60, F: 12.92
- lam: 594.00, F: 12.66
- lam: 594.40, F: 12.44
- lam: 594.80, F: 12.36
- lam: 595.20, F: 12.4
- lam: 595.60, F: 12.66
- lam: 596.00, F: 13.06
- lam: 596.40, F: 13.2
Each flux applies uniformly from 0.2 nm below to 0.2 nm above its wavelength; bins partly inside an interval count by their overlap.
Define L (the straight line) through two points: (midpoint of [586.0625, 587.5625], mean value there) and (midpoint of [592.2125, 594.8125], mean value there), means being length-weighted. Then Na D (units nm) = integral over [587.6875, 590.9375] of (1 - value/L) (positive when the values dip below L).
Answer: 0.27 nm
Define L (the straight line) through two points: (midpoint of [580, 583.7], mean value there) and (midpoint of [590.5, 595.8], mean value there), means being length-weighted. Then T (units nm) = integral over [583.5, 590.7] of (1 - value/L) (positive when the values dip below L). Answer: 0.41 nm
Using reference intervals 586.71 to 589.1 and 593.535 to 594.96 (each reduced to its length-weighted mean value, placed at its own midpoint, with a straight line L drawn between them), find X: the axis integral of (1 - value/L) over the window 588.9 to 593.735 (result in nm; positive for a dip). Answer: 0.06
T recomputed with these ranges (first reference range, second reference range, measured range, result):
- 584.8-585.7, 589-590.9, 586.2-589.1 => 0.024 nm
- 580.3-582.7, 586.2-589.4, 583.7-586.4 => -0.100 nm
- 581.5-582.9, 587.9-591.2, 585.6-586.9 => 0.009 nm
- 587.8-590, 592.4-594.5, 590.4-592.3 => -0.095 nm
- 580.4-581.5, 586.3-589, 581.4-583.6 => -0.091 nm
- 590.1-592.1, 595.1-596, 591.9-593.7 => -0.056 nm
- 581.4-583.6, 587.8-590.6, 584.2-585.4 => -0.060 nm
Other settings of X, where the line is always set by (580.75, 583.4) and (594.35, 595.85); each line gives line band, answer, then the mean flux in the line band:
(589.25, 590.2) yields 0.15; 10.7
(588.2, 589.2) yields 0.14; 11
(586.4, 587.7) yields 0.05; 12.4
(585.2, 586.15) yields 0.02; 12.6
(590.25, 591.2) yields 0.02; 12.5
